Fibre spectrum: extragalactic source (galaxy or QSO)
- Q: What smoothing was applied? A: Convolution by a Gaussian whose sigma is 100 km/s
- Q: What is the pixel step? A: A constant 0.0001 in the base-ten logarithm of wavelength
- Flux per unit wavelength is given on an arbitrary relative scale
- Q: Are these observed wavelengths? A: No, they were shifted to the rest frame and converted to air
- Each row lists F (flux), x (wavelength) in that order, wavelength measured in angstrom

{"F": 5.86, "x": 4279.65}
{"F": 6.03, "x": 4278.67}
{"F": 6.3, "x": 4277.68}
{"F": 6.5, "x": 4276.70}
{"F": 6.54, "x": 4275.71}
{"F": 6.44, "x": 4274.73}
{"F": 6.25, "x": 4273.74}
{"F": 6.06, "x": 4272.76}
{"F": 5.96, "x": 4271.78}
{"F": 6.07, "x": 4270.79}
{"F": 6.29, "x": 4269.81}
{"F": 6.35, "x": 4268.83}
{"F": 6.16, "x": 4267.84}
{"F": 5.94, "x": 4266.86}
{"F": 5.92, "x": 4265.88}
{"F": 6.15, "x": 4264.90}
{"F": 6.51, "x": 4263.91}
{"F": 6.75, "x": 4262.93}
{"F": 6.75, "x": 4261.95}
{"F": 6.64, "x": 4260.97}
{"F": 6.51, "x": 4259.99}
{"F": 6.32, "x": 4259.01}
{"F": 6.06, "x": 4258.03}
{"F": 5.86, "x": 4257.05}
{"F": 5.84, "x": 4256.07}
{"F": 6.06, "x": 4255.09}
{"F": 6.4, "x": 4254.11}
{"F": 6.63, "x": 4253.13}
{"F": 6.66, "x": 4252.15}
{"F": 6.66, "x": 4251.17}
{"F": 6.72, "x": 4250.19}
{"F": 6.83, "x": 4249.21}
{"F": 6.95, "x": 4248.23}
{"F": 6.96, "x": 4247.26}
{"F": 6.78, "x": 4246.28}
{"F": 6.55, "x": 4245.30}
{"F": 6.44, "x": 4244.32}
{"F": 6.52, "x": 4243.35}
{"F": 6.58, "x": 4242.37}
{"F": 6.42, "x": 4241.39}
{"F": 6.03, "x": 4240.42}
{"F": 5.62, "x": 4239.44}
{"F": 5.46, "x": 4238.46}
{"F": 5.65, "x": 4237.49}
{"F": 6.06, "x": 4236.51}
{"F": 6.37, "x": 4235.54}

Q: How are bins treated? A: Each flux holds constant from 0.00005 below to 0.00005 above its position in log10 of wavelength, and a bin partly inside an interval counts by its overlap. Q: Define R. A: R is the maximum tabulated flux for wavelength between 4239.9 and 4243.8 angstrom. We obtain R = 6.58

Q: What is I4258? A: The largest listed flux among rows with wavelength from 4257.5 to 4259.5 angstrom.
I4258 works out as 6.32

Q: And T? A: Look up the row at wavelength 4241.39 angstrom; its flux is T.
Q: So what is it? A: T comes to 6.42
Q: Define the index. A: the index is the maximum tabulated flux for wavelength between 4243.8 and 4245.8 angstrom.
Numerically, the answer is 6.55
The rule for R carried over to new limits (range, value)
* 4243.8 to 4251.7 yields 6.96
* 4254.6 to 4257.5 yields 6.06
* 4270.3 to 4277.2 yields 6.54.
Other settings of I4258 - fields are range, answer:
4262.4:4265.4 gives 6.75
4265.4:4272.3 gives 6.35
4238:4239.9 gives 5.62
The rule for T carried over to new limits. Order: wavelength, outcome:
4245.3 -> 6.55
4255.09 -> 6.06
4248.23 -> 6.95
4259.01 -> 6.32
